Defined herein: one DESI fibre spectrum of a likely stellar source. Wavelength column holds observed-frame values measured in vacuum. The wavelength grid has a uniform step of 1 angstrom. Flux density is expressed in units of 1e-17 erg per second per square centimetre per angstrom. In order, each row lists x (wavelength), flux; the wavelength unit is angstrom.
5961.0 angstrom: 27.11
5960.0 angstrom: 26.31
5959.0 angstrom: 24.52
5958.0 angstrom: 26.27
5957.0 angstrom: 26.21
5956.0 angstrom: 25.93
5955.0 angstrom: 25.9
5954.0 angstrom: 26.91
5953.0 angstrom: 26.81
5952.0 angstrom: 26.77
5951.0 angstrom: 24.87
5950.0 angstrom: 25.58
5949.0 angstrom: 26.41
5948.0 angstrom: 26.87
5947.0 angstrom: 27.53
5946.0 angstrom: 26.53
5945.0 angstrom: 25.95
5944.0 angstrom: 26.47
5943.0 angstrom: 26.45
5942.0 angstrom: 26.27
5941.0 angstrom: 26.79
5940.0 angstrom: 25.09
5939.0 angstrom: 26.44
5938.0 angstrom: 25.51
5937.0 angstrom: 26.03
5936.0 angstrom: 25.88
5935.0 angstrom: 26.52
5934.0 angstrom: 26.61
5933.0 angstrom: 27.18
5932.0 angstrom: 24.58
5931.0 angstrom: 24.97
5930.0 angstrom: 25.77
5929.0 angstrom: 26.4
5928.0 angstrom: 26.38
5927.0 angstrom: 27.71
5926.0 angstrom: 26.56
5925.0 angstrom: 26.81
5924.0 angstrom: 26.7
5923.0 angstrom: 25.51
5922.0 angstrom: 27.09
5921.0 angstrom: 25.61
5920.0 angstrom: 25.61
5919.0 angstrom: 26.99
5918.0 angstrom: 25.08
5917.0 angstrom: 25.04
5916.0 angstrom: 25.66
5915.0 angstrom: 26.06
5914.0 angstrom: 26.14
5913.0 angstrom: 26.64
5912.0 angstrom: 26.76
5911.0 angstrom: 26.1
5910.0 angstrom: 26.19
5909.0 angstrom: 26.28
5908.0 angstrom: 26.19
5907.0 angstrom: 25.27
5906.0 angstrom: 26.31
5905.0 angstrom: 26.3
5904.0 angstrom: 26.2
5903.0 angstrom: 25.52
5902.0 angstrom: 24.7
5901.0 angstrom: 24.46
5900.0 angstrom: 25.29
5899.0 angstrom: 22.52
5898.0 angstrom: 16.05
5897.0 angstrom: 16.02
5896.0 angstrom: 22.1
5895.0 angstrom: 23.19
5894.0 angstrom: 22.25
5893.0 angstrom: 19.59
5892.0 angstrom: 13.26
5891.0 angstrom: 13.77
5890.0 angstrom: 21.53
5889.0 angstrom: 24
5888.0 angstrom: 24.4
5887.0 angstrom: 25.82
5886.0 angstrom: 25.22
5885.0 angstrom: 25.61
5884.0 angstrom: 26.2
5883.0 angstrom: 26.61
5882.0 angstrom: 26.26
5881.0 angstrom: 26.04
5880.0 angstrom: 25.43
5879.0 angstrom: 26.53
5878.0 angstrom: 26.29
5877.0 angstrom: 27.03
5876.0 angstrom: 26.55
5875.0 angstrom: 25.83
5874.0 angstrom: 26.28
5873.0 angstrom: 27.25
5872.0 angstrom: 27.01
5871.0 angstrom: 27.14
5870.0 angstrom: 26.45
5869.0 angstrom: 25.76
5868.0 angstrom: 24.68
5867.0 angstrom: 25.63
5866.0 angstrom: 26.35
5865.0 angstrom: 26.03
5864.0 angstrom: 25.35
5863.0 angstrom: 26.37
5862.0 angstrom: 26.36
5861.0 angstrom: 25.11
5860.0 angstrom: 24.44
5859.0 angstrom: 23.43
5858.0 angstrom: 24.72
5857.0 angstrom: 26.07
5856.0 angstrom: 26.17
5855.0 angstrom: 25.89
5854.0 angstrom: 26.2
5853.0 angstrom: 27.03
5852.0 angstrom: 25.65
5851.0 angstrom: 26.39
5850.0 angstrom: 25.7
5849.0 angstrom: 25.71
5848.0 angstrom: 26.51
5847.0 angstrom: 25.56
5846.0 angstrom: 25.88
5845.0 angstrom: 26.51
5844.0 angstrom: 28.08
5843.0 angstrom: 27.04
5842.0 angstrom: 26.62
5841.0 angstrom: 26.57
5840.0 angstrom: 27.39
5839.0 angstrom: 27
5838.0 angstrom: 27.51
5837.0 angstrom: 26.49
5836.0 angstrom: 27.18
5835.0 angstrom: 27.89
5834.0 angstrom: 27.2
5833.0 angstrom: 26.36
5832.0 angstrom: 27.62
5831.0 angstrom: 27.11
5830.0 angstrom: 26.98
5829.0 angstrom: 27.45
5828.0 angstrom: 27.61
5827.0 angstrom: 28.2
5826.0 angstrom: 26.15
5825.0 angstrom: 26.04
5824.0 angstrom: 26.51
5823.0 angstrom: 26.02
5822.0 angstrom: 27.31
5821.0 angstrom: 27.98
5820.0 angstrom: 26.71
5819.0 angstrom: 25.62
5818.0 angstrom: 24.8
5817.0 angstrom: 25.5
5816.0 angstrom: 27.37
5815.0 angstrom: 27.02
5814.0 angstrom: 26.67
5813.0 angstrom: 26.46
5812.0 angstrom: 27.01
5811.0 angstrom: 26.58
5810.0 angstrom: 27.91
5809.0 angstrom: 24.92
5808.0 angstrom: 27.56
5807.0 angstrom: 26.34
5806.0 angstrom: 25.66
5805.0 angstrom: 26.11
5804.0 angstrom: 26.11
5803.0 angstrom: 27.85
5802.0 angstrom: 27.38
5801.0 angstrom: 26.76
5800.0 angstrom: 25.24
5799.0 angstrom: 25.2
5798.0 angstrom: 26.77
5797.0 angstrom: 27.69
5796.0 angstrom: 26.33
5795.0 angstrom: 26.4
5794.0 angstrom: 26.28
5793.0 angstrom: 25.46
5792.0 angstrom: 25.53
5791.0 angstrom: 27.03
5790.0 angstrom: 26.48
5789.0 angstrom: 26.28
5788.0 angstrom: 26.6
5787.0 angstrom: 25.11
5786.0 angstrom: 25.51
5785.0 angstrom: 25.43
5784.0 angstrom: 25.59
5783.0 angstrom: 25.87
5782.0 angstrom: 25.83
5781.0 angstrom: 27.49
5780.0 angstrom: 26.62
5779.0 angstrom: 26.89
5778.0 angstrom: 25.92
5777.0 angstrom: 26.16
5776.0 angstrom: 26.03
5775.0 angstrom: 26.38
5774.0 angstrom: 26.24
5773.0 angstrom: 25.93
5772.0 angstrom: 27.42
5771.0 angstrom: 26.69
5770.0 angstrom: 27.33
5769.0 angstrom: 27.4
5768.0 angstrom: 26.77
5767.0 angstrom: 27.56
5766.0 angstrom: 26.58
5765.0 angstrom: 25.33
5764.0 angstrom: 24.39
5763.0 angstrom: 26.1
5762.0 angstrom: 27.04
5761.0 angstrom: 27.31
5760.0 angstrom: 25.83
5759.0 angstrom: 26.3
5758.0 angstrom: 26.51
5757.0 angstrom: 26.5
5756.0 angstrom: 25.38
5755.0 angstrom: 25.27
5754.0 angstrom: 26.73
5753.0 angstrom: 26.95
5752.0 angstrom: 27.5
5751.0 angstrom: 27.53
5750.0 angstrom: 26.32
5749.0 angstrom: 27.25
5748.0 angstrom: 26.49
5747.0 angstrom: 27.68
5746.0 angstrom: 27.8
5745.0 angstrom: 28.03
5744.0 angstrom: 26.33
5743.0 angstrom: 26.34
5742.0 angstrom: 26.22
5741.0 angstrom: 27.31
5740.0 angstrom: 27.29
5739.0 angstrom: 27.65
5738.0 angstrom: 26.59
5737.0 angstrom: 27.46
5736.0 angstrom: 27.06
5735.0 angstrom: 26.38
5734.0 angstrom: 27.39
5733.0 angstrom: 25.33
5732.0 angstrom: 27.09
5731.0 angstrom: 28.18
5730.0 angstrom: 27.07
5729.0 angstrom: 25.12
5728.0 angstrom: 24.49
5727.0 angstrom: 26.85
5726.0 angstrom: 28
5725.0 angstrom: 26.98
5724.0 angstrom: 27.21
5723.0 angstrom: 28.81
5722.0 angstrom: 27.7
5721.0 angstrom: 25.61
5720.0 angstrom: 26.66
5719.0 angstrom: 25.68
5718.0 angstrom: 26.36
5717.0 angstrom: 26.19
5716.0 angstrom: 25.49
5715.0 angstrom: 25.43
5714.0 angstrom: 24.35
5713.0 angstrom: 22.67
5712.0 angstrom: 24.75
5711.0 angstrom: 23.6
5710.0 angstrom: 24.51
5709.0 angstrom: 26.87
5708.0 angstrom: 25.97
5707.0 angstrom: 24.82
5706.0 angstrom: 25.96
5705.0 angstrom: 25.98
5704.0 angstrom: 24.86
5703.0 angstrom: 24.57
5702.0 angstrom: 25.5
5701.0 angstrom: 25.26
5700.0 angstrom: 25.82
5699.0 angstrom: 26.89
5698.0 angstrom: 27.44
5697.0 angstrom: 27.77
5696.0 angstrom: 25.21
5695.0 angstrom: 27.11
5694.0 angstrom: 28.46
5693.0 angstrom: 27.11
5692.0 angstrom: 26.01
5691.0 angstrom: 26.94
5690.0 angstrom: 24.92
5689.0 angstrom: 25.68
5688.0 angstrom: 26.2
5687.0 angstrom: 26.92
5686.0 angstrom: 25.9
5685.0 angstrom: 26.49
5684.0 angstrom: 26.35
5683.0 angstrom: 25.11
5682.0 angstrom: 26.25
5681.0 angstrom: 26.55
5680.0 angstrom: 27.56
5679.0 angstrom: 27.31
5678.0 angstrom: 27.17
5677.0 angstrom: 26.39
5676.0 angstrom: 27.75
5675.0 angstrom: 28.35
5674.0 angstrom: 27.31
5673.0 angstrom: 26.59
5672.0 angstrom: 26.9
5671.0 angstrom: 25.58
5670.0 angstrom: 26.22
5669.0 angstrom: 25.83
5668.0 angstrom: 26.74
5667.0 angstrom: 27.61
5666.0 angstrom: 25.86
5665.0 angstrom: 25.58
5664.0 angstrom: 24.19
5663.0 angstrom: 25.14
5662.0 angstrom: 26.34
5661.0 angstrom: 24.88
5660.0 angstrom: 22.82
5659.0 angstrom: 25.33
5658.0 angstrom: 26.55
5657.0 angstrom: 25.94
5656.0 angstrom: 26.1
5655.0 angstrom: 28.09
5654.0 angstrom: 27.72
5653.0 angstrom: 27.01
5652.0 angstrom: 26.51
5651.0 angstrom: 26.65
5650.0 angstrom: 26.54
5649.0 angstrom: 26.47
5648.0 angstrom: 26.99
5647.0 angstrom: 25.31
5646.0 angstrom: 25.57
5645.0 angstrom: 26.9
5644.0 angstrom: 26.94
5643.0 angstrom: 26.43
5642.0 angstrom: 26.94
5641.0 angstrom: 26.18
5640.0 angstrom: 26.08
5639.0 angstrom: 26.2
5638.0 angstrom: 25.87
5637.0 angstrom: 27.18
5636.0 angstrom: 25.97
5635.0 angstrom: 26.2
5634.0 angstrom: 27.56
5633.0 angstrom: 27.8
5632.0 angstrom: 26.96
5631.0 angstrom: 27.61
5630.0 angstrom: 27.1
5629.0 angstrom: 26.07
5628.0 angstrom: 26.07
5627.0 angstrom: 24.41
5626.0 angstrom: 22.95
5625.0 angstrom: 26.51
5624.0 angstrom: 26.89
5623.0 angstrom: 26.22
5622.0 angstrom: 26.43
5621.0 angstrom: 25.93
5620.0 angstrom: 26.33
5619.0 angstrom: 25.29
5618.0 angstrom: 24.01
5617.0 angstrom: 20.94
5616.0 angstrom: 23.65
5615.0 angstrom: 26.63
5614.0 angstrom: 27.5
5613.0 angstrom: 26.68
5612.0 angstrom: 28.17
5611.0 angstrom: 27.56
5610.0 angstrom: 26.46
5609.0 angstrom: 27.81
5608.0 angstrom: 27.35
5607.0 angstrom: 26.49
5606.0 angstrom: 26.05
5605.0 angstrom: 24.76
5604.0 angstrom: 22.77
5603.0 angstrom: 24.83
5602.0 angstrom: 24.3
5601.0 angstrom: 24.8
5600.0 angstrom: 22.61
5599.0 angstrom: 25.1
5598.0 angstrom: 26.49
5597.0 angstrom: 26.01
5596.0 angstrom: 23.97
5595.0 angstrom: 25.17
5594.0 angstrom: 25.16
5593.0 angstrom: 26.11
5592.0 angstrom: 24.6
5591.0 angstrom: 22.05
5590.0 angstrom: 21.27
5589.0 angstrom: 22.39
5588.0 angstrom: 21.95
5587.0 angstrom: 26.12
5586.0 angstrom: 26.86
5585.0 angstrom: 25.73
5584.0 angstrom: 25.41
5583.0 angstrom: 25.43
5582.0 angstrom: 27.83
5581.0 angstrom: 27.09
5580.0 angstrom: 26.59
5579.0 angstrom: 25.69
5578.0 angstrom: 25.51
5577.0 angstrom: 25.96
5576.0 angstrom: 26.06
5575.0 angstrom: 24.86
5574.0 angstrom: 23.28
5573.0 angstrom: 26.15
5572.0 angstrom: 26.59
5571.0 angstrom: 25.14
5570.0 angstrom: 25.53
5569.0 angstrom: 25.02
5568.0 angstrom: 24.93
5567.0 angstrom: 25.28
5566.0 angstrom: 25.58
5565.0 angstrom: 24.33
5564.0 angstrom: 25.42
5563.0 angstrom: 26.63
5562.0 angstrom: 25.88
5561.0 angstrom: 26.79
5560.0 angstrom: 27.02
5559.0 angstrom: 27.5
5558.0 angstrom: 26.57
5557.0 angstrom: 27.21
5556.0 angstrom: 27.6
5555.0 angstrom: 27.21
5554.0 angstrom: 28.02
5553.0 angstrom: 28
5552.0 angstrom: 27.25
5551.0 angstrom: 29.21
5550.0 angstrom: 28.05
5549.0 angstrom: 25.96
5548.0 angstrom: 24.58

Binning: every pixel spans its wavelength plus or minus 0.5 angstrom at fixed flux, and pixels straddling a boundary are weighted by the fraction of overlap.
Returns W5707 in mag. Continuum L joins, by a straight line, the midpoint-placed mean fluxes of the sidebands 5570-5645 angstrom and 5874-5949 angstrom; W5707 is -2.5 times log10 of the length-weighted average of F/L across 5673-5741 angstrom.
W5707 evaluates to -0.04 mag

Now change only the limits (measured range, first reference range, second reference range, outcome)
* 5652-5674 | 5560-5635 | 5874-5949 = -0.03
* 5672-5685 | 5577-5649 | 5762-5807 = -0.04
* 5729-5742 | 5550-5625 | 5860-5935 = -0.06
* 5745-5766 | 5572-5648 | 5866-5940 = -0.05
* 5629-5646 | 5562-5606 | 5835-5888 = -0.06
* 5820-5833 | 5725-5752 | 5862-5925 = -0.05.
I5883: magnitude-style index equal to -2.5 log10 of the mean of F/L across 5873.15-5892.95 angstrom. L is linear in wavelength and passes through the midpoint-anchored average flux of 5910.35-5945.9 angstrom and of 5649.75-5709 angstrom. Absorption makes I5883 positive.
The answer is 0.08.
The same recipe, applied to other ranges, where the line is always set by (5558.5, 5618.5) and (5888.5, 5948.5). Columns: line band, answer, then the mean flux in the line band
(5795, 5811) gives -0.06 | 26.5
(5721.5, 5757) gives -0.07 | 26.9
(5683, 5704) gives -0.04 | 26.3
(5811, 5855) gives -0.07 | 26.7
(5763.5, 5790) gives -0.05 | 26.3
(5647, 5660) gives -0.05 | 26.5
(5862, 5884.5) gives -0.05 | 26.2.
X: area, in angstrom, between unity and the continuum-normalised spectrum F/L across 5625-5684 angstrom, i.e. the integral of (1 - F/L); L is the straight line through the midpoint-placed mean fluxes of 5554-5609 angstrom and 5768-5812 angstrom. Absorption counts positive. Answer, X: -1.3 angstrom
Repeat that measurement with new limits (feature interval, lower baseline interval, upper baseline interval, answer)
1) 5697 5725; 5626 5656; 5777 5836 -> 0.77 angstrom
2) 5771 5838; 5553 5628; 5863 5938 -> -3.43 angstrom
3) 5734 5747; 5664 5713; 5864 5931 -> -0.59 angstrom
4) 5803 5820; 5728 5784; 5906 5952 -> 0.05 angstrom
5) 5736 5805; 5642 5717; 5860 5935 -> -2.26 angstrom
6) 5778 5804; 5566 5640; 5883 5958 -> -1.03 angstrom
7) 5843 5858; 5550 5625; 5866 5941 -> -0.61 angstrom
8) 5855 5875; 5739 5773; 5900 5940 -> 0.33 angstrom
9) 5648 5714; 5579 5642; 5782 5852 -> -0.51 angstrom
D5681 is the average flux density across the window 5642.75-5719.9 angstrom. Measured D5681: 26.1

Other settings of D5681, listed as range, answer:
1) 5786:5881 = 26.4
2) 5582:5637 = 25.5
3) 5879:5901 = 22.6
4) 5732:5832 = 26.6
